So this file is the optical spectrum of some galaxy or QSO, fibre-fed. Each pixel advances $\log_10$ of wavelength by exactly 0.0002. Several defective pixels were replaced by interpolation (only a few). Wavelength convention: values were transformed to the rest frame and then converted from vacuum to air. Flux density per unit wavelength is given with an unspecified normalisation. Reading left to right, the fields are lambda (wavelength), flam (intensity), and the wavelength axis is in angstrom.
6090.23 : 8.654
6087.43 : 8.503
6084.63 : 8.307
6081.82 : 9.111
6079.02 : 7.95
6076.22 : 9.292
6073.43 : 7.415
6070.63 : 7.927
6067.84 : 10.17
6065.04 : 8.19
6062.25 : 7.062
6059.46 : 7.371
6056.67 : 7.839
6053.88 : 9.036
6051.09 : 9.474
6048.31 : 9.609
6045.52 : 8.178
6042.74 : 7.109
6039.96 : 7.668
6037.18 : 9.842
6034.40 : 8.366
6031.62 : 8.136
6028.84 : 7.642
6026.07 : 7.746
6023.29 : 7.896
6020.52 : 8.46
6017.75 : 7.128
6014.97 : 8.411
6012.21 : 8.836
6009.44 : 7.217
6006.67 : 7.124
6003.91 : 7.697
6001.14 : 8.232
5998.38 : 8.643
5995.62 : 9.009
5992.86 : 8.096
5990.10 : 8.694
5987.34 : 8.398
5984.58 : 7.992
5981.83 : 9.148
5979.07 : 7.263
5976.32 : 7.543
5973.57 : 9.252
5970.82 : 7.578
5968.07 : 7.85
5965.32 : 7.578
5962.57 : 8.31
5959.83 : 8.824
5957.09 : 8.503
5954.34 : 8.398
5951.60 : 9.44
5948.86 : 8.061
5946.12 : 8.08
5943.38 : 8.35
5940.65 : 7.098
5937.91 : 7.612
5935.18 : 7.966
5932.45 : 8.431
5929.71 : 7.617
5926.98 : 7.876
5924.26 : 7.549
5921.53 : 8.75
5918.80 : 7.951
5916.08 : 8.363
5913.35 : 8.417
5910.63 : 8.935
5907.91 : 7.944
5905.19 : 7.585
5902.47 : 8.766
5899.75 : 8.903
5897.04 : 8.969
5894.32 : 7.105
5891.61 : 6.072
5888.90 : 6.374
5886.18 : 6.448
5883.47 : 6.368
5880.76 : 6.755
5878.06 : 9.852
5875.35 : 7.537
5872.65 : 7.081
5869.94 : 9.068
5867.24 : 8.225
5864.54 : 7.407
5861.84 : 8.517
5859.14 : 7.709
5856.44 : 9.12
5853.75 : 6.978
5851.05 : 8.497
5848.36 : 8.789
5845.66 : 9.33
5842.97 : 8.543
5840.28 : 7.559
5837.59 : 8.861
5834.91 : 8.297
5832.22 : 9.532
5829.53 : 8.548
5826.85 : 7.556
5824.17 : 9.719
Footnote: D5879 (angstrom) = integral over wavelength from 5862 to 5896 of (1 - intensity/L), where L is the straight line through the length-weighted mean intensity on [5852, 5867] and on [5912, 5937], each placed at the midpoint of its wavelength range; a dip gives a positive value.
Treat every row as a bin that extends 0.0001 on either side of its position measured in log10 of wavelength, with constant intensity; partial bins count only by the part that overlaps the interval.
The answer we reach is 2.5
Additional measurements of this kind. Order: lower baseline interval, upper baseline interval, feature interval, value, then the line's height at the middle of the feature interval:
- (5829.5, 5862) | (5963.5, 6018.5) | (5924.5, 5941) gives 0.91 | 8.25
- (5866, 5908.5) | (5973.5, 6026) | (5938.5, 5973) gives -1.02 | 7.95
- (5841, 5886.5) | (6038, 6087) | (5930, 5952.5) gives 0.24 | 8.16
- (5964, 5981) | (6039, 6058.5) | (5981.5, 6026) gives -0.29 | 8.1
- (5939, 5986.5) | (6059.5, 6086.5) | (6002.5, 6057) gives 0.65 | 8.28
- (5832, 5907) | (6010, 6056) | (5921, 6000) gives -0.27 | 8.17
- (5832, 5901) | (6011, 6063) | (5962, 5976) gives 0.10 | 8.12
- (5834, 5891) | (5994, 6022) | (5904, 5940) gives -0.29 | 8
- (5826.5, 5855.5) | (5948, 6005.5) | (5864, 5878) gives 0.57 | 8.42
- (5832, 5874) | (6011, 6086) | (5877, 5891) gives 2.13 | 8.31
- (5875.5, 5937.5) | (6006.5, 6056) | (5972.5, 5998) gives -0.88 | 8.1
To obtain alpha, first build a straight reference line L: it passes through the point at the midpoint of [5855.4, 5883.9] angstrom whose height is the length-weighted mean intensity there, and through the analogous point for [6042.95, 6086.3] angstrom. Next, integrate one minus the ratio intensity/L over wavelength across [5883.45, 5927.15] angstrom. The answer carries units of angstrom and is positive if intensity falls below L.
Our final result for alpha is 1.4 angstrom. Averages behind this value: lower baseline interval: 8.01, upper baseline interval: 8.43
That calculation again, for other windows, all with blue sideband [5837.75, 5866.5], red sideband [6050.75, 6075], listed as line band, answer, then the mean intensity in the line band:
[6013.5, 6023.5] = 0.30 angstrom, 8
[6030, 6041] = -0.37 angstrom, 8.51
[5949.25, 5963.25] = -0.71 angstrom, 8.67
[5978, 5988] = 0.04 angstrom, 8.21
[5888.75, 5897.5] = 1.29 angstrom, 7.05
